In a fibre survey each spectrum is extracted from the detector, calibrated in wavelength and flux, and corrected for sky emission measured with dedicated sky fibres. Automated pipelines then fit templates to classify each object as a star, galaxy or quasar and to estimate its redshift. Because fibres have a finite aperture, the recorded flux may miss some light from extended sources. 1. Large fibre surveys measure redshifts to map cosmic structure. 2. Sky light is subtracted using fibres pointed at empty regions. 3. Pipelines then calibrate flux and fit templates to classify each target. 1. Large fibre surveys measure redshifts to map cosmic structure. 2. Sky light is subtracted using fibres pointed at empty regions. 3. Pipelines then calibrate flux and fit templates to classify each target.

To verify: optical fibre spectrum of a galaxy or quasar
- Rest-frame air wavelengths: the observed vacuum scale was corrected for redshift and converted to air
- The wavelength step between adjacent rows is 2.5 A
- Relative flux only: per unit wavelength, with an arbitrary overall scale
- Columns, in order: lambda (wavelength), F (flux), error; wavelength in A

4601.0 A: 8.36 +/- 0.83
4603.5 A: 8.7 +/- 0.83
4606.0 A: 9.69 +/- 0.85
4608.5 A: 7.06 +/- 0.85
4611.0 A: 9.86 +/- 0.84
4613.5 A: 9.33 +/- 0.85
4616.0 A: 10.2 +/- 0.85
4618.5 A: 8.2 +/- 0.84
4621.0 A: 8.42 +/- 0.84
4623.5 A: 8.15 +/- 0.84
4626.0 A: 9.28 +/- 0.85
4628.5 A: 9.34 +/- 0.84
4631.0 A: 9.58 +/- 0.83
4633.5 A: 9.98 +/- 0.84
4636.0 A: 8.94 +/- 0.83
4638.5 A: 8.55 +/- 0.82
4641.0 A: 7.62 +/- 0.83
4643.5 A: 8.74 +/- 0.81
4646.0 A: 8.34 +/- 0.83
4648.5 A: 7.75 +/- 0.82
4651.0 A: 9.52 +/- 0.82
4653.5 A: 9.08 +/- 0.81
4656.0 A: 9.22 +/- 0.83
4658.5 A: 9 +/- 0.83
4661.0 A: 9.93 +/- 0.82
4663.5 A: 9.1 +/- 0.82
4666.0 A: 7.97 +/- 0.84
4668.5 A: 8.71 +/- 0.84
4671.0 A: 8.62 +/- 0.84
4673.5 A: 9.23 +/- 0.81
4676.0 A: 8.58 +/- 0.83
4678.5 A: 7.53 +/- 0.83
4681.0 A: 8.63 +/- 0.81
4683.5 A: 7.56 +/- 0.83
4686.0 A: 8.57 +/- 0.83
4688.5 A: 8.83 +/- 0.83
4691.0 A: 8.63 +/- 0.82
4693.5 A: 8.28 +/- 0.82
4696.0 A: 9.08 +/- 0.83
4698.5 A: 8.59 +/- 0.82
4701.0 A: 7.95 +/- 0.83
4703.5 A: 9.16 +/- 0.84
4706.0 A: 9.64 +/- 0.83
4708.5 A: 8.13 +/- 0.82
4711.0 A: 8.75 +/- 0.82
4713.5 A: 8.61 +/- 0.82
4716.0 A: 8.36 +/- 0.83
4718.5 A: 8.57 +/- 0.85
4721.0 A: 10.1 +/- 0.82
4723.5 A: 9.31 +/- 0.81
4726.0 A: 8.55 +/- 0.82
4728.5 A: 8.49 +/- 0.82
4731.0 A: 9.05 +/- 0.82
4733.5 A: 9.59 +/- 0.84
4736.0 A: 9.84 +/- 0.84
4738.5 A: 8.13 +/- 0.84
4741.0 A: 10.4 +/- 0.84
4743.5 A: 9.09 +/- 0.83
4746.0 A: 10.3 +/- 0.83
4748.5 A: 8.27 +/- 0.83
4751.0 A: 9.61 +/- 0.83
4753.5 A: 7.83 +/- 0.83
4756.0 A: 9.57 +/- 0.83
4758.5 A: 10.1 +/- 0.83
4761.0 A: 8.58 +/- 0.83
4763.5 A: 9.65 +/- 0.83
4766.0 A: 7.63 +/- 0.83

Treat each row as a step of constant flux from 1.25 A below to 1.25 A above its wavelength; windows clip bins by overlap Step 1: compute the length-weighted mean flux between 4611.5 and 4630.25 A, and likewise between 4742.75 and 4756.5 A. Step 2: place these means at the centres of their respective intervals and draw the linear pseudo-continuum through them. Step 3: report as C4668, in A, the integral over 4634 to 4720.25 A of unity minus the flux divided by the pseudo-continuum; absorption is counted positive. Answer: 3.81 A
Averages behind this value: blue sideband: 9.04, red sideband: 9.09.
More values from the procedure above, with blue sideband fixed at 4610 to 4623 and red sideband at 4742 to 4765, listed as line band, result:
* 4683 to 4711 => 1.72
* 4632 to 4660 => 1.03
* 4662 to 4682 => 1.31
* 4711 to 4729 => 0.65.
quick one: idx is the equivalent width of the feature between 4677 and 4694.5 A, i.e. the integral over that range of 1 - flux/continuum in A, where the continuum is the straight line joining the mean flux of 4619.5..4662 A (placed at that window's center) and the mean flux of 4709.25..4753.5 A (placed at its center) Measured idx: 1.34 A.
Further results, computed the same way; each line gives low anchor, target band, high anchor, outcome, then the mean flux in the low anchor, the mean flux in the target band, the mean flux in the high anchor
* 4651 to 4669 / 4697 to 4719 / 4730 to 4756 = 1.2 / 9.05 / 8.65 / 9.23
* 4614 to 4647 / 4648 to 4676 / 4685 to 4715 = -0.5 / 8.89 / 8.94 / 8.68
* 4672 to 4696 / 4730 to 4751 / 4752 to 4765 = -0.9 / 8.46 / 9.35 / 9.13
